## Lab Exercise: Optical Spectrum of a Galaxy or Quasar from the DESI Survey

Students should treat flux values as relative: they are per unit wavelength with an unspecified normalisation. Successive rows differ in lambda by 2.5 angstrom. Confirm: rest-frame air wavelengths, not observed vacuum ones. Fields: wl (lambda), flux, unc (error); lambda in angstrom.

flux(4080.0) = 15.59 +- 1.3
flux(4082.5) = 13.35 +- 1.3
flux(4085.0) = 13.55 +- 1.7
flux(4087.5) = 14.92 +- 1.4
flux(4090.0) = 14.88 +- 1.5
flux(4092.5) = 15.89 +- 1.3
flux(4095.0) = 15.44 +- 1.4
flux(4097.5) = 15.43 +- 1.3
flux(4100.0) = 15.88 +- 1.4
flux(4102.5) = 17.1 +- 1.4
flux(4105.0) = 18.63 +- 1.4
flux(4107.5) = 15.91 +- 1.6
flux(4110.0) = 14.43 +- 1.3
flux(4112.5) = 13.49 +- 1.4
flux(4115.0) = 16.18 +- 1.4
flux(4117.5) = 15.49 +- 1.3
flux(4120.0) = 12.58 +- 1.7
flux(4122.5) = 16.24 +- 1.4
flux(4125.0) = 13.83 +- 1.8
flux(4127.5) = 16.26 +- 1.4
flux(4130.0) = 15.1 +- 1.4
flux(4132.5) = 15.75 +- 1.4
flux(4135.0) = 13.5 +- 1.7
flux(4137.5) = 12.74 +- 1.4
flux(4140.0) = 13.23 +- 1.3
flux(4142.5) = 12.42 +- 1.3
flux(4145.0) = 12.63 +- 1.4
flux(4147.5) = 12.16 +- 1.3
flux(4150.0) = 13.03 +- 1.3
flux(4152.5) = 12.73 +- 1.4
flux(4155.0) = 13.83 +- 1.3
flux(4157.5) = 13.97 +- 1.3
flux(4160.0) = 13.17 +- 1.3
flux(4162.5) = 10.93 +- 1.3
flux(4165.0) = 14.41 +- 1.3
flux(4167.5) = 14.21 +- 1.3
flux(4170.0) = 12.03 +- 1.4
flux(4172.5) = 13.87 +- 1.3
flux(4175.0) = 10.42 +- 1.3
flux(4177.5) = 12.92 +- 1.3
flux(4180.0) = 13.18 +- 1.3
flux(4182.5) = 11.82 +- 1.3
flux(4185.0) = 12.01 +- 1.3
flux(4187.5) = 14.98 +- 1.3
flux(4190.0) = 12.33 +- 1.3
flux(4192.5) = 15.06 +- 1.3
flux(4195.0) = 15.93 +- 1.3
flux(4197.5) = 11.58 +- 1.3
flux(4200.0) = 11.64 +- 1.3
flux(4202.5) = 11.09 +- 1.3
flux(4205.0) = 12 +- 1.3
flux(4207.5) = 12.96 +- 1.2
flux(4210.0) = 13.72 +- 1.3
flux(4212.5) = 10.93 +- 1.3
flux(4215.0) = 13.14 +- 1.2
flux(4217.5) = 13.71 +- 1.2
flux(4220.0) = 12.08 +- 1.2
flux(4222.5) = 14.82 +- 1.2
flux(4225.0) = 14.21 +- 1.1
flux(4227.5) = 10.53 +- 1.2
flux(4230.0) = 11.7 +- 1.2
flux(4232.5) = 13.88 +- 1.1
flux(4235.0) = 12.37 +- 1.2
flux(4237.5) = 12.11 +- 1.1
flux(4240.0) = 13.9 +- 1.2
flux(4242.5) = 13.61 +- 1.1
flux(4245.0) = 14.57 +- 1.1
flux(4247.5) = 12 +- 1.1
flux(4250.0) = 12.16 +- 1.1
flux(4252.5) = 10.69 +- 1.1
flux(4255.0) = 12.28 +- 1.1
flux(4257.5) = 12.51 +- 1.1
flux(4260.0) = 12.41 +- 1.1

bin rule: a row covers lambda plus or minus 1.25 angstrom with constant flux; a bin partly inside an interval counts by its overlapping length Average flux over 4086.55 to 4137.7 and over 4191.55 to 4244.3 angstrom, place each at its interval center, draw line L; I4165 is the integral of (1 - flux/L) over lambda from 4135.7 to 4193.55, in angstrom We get 4.6 angstrom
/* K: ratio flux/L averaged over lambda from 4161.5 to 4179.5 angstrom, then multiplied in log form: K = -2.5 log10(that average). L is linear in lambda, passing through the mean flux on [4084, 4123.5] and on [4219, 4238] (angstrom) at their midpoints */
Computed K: 0.101 mag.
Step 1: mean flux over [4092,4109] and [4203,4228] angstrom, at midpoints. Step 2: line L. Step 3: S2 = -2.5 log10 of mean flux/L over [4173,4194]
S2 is 0.07 mag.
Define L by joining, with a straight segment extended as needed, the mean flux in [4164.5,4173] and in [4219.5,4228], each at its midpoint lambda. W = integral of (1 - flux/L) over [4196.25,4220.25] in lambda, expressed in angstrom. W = 1.8 angstrom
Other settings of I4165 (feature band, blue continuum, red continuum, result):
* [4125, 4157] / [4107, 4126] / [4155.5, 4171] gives 0.7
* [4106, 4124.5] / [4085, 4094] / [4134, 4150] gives -1.3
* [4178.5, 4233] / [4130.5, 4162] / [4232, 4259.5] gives 0.2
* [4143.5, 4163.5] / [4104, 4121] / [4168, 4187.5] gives 1.1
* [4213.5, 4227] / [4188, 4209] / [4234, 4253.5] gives -0.6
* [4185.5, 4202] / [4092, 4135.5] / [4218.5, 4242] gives 0.3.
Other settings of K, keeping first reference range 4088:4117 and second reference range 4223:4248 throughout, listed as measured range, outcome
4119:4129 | 0.03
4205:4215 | 0.08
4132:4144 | 0.12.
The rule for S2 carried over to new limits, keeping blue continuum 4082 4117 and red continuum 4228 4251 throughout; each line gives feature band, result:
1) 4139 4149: 0.16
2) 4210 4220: 0.05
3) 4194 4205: 0.10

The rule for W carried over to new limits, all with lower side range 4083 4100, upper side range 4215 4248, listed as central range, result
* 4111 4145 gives 0.5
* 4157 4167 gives 0.6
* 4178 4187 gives 0.7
